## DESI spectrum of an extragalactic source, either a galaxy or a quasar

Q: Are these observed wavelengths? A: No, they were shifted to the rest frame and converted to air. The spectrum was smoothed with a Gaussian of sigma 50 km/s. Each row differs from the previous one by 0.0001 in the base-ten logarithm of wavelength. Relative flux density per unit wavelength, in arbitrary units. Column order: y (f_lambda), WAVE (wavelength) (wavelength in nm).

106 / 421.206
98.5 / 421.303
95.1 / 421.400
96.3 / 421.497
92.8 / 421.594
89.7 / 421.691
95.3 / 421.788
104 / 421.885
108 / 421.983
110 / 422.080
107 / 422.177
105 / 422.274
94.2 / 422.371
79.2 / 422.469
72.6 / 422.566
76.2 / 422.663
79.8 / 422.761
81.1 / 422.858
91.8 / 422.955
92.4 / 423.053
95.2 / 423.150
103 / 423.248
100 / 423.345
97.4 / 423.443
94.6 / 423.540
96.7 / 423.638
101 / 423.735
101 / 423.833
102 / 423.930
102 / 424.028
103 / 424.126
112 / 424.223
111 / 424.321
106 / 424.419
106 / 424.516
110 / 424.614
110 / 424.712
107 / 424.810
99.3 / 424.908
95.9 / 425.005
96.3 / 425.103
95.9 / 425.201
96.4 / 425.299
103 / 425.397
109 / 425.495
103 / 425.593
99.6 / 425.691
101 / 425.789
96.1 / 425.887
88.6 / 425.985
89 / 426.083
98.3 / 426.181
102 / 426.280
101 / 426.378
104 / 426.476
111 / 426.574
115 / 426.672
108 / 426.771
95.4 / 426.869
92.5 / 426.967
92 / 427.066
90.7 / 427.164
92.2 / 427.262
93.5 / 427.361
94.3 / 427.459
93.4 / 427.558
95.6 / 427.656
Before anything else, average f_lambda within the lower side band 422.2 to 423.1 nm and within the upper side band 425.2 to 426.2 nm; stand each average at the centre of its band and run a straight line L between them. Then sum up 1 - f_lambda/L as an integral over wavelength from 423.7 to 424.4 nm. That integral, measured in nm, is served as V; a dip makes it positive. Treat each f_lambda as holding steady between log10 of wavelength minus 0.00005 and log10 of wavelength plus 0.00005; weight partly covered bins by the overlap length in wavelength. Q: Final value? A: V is -0.10 nm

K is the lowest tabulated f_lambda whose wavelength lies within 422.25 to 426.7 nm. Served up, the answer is 72.6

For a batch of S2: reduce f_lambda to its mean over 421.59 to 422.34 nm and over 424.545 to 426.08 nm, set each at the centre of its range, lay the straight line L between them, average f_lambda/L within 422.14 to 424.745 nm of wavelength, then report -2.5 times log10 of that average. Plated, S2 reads 0.043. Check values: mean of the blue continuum 102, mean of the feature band 97.3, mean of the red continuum 100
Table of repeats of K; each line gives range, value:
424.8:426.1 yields 88.6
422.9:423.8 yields 91.8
